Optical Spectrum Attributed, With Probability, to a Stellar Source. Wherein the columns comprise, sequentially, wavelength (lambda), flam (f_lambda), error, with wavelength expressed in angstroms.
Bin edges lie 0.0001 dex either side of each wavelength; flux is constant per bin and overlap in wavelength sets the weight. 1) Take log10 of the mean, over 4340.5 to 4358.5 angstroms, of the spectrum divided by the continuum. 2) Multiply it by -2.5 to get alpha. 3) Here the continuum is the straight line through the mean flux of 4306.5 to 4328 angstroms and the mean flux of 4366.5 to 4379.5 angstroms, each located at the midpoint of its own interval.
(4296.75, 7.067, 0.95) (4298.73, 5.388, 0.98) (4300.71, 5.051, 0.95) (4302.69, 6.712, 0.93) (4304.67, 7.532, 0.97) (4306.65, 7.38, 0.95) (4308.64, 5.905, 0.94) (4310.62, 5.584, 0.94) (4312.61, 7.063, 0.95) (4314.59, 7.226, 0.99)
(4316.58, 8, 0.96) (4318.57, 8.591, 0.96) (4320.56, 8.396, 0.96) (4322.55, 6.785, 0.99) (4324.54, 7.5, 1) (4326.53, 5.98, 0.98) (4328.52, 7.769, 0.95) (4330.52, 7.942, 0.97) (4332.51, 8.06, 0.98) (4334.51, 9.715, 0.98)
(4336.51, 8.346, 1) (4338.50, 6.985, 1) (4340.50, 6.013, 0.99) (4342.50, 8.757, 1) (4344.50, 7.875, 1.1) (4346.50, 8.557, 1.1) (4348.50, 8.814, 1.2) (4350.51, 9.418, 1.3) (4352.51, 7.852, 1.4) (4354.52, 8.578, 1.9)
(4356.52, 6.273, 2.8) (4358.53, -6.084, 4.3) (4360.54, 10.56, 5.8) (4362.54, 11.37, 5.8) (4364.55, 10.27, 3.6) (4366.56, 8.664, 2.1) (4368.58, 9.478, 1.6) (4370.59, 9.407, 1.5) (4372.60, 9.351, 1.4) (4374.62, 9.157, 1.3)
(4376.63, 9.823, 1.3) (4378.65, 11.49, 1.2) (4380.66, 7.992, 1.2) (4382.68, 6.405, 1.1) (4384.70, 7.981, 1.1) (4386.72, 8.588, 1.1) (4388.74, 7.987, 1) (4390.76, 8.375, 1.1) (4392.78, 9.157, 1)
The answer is 0.16 mag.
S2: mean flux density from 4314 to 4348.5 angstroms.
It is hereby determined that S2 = 7.83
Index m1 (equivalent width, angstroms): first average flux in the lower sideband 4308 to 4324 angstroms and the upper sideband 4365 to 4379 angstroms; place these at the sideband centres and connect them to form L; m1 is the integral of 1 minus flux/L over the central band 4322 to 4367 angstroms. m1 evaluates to 4.0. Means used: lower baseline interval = 7.23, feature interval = 7.65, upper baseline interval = 9.56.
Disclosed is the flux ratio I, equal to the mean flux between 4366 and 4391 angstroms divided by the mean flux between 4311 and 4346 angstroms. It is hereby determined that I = 1.15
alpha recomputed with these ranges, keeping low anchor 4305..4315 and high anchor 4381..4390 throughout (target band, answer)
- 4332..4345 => -0.13 mag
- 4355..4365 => 0.16 mag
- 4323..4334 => -0.09 mag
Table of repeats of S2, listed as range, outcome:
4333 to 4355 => 8.25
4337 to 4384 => 8.13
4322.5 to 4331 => 7.2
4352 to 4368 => 7.22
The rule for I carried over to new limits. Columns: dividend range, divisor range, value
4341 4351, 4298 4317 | 1.30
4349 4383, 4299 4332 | 1.17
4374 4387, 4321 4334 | 1.17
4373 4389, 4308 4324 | 1.21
